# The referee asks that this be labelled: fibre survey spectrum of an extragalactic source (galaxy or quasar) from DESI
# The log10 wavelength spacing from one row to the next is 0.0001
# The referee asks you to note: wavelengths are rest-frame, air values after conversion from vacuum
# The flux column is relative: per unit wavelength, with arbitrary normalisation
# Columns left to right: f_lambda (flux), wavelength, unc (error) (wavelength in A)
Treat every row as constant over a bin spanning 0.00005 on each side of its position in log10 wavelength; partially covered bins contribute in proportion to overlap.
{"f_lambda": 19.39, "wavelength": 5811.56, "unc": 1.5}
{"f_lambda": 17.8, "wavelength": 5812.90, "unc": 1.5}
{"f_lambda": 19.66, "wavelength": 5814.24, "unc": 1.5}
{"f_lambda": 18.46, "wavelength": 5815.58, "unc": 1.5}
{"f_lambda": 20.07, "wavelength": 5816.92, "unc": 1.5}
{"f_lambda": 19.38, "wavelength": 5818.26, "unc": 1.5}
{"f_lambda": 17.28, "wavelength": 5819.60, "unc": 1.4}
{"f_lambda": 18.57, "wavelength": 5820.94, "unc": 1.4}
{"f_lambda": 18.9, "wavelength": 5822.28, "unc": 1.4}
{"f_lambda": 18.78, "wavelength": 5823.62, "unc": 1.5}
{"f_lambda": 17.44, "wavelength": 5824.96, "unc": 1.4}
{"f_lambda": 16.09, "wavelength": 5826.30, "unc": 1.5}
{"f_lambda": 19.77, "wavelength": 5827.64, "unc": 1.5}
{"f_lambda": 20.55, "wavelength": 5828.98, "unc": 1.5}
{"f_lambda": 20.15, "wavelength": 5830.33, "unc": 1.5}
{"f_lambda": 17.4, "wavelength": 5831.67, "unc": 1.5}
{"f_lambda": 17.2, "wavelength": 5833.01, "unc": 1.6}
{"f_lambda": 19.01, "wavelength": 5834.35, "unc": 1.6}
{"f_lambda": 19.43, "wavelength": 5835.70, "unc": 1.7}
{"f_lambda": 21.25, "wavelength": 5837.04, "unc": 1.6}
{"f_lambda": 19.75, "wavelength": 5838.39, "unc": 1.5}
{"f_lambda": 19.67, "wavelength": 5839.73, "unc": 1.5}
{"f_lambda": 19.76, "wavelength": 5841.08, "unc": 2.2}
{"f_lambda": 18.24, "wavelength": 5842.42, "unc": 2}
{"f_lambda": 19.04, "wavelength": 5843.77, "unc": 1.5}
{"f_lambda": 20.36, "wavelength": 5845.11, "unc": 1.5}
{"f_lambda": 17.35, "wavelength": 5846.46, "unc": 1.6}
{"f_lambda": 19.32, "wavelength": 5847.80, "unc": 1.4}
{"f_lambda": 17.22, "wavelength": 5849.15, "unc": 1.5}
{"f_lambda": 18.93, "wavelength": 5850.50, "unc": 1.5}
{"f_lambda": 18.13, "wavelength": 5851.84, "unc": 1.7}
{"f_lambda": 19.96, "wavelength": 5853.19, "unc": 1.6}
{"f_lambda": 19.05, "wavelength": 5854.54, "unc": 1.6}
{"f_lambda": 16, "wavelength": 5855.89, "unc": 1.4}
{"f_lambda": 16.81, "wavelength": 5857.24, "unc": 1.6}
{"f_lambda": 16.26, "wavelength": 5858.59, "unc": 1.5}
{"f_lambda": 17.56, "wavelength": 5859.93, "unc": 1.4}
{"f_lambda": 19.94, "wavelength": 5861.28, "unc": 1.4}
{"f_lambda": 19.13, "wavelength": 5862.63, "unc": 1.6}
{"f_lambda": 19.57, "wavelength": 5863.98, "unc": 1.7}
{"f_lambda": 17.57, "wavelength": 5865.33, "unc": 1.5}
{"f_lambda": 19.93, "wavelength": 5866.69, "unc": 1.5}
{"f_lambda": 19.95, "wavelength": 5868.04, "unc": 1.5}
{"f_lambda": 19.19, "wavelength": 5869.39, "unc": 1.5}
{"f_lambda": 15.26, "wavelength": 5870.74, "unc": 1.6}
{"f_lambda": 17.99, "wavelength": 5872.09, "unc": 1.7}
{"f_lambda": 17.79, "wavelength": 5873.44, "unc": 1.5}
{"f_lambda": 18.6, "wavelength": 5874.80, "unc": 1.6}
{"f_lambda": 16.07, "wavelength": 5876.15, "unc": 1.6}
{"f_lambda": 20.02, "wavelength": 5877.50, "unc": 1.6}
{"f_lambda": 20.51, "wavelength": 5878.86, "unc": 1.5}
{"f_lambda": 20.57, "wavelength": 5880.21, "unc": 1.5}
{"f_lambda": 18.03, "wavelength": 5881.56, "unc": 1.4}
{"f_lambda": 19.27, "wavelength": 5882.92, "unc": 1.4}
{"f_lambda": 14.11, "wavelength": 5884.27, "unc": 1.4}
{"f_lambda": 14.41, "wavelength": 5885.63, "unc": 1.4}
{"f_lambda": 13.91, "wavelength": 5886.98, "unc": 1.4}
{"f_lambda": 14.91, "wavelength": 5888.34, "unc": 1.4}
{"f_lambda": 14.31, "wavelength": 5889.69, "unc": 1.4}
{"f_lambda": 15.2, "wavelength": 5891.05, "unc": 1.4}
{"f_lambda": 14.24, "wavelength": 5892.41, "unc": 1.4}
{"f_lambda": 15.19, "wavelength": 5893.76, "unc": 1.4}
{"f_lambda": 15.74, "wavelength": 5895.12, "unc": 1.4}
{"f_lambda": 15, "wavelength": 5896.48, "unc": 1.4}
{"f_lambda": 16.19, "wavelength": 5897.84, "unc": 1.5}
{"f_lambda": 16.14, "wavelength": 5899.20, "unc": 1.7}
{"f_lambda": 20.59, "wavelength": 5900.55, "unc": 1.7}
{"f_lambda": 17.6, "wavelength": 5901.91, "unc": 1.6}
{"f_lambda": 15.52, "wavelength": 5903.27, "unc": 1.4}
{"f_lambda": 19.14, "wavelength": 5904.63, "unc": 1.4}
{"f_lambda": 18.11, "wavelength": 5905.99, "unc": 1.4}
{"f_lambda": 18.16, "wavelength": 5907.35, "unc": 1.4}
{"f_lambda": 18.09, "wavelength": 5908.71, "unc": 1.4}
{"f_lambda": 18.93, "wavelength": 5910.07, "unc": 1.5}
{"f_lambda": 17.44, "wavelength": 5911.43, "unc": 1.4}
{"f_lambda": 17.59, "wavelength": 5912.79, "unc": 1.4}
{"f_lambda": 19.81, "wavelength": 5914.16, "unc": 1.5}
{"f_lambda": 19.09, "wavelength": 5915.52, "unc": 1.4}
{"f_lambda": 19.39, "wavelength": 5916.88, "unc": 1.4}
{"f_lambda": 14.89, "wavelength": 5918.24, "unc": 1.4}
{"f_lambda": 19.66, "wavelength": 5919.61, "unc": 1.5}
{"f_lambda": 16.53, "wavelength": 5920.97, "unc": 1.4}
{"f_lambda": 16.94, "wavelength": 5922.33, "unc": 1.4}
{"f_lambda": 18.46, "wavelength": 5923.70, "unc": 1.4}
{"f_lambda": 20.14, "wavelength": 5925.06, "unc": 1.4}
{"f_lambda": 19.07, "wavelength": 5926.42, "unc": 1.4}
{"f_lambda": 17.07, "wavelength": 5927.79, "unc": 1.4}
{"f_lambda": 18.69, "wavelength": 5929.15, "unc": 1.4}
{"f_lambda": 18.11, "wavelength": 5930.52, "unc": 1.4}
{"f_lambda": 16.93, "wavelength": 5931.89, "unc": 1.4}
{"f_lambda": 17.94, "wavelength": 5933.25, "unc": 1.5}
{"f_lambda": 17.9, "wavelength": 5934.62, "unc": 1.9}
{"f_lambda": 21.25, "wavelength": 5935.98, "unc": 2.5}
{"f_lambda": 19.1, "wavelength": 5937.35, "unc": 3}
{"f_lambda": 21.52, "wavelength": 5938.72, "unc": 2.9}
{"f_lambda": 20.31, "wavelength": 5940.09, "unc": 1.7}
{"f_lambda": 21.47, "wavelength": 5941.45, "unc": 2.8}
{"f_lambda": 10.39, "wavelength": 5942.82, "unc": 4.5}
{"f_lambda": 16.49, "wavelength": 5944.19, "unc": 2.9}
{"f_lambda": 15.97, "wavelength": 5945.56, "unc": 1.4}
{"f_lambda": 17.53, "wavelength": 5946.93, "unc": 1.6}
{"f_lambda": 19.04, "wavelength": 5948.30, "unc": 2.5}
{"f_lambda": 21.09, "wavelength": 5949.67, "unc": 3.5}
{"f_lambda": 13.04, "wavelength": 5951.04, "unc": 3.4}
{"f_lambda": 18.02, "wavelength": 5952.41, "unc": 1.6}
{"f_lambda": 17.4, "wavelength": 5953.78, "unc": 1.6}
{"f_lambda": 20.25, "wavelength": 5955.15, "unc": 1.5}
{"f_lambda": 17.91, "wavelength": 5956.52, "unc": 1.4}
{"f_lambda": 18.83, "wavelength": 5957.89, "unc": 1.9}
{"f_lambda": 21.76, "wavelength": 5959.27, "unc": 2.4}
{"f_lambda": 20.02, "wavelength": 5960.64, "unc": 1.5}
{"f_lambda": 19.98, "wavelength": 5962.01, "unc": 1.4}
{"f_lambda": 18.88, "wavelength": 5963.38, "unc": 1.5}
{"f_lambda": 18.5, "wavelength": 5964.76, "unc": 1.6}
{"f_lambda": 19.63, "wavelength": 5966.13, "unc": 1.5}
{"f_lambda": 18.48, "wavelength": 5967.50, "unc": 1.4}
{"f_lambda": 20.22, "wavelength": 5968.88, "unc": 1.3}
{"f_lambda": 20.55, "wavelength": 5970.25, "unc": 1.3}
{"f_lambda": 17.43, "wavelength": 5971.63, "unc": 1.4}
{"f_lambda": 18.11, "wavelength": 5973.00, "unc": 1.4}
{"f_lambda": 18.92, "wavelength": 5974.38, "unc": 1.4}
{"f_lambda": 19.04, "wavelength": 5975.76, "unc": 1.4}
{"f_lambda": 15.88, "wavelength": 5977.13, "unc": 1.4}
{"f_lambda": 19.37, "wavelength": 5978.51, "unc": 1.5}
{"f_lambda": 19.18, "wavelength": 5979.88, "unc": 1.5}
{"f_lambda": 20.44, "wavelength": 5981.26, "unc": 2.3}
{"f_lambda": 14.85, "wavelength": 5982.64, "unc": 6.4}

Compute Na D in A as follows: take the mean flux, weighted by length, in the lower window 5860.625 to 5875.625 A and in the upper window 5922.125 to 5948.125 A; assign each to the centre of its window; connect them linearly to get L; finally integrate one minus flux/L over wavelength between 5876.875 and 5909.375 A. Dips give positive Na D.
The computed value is 2.8 A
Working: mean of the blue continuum 18.6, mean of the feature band 16.9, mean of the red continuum 18.2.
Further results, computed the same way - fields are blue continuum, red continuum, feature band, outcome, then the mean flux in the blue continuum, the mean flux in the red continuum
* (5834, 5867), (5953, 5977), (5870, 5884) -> 0.40 A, 18.7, 19.1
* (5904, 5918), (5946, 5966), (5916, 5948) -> 0.84 A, 18.5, 18.7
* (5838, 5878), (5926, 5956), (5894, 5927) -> 0.78 A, 18.5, 18.1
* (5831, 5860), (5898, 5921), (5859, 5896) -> 1.94 A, 18.6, 18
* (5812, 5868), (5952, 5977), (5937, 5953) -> 1.00 A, 18.7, 19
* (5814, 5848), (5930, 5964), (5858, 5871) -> 0.17 A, 18.9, 18.4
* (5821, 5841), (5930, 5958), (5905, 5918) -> -0.04 A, 19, 18.1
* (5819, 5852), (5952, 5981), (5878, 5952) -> 5.41 A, 18.8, 19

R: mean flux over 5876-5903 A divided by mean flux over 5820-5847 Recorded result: 0.88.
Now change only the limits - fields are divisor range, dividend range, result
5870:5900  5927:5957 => 1.09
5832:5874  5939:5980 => 0.99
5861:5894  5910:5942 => 1.07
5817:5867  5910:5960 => 0.98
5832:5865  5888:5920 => 0.92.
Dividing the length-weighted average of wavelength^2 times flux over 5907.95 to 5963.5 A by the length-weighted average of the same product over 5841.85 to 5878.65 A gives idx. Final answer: 1.03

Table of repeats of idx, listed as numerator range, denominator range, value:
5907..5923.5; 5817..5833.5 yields 1.00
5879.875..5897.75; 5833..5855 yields 0.83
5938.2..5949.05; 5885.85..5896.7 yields 1.23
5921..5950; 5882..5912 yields 1.12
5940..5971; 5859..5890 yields 1.07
